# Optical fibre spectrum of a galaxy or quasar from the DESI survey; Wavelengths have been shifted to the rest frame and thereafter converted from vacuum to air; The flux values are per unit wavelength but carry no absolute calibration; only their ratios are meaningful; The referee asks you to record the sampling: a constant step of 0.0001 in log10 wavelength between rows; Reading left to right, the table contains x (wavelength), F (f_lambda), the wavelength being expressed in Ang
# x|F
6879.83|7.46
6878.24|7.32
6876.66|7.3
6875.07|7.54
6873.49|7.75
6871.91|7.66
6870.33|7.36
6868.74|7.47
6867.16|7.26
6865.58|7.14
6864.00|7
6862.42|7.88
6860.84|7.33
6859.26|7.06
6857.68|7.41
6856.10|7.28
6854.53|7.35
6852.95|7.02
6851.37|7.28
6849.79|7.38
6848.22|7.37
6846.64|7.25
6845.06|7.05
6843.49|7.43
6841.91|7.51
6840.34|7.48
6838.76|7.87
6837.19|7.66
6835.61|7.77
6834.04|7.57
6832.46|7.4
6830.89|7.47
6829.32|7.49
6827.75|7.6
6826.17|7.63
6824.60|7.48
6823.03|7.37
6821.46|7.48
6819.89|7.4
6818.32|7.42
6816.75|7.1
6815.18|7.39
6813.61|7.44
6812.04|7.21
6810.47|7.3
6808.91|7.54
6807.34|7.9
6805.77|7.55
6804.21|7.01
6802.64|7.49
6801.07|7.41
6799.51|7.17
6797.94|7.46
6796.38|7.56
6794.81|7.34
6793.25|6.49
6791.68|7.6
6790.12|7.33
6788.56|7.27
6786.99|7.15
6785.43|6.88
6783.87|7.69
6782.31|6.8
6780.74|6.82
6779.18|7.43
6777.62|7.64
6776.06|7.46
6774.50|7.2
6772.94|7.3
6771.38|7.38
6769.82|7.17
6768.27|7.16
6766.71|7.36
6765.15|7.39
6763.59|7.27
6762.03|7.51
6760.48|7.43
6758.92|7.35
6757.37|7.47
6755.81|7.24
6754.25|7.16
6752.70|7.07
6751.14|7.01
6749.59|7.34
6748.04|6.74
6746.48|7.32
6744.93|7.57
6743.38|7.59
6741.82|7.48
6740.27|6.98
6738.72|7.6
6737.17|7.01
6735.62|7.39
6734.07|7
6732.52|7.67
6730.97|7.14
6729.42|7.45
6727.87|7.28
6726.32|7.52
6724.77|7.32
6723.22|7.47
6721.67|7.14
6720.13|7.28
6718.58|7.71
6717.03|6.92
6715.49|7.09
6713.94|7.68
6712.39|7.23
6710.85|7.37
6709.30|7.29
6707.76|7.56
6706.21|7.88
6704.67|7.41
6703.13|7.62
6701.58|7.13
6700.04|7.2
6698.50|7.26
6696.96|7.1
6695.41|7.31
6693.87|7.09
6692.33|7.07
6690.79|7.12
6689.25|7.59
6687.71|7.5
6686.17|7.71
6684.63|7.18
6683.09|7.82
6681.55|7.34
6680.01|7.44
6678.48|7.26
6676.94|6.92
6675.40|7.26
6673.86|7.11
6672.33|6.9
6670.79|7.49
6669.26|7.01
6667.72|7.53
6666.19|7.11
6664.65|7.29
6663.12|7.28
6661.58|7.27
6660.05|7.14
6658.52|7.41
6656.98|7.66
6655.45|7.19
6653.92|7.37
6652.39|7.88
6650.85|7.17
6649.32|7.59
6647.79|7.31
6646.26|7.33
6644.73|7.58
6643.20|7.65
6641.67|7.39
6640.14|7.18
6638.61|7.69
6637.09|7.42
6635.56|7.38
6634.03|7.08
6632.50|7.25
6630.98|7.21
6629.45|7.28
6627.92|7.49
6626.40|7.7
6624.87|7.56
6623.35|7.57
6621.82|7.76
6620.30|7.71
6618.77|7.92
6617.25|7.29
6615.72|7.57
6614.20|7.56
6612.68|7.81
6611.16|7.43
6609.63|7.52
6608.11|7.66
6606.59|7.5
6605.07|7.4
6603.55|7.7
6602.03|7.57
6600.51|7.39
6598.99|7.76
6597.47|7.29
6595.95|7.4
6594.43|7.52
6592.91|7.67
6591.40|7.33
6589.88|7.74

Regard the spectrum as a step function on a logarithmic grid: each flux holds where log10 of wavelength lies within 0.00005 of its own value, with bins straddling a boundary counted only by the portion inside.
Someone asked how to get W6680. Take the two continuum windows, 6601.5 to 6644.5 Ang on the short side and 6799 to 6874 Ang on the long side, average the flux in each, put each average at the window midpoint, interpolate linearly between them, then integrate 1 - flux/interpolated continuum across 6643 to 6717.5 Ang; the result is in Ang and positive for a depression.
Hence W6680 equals 1.4 Ang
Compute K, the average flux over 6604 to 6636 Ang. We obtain 7.51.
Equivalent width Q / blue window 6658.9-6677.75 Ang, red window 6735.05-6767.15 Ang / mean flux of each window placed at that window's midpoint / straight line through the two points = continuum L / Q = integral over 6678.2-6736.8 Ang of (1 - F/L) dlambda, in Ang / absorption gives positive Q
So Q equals -0.9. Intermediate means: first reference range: 7.2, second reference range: 7.3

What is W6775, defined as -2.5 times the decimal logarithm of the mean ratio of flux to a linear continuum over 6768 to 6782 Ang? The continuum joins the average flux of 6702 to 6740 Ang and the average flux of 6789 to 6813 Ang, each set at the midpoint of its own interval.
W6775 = 0.013 mag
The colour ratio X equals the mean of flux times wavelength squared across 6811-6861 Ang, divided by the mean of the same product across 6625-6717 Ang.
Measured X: 1.1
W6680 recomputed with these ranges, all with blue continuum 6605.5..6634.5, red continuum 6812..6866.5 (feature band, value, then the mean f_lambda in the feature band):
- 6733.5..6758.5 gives 0.7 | 7.25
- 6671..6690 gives 0.4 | 7.34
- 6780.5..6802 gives 0.6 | 7.22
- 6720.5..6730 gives 0.1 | 7.36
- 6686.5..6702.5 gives 0.5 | 7.25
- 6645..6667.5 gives 0.4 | 7.37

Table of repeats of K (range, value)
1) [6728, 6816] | 7.31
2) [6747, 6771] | 7.25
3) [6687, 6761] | 7.31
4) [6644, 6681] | 7.31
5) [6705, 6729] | 7.38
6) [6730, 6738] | 7.25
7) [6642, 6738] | 7.34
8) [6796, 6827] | 7.41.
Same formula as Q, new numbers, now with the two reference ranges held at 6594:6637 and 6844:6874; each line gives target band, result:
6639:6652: 0.11 Ang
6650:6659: 0.04 Ang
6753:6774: 0.24 Ang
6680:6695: 0.15 Ang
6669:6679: 0.44 Ang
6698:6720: 0.17 Ang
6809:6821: 0.04 Ang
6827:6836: -0.23 Ang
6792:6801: 0.16 Ang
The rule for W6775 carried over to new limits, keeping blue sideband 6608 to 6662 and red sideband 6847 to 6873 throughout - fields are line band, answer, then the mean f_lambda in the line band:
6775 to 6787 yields 0.02 mag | 7.24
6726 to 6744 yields 0.01 mag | 7.34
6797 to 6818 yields 0.00 mag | 7.39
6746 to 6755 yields 0.04 mag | 7.1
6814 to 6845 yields -0.02 mag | 7.49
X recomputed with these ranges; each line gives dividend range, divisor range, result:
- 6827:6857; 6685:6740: 1.05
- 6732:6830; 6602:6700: 1.03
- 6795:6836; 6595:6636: 1.05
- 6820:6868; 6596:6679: 1.06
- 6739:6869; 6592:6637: 1.03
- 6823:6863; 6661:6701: 1.07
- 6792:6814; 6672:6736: 1.03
